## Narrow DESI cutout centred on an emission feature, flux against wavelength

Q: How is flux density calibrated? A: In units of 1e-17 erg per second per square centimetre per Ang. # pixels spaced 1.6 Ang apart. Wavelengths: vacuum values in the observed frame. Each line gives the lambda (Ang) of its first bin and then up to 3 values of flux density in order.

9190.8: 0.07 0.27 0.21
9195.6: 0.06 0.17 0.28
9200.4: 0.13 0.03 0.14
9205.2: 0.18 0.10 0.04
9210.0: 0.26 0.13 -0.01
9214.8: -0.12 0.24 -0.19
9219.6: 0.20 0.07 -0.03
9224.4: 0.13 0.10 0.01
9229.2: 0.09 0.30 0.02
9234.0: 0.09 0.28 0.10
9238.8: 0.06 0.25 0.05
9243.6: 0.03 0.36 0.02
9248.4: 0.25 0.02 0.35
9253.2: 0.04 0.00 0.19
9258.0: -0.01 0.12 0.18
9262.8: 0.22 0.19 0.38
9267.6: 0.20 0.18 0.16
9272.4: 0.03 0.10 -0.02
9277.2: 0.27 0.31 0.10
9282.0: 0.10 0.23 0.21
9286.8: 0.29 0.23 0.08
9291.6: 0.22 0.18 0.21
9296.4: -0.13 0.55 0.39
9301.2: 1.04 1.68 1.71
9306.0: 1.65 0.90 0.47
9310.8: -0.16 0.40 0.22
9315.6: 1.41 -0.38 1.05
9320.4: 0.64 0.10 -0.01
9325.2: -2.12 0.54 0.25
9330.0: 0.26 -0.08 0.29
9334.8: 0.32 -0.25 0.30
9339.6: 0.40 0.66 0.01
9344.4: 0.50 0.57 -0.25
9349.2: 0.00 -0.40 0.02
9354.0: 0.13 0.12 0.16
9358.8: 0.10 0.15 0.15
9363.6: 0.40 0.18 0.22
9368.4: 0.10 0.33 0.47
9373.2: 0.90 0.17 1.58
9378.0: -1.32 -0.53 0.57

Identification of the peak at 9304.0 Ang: Hbeta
